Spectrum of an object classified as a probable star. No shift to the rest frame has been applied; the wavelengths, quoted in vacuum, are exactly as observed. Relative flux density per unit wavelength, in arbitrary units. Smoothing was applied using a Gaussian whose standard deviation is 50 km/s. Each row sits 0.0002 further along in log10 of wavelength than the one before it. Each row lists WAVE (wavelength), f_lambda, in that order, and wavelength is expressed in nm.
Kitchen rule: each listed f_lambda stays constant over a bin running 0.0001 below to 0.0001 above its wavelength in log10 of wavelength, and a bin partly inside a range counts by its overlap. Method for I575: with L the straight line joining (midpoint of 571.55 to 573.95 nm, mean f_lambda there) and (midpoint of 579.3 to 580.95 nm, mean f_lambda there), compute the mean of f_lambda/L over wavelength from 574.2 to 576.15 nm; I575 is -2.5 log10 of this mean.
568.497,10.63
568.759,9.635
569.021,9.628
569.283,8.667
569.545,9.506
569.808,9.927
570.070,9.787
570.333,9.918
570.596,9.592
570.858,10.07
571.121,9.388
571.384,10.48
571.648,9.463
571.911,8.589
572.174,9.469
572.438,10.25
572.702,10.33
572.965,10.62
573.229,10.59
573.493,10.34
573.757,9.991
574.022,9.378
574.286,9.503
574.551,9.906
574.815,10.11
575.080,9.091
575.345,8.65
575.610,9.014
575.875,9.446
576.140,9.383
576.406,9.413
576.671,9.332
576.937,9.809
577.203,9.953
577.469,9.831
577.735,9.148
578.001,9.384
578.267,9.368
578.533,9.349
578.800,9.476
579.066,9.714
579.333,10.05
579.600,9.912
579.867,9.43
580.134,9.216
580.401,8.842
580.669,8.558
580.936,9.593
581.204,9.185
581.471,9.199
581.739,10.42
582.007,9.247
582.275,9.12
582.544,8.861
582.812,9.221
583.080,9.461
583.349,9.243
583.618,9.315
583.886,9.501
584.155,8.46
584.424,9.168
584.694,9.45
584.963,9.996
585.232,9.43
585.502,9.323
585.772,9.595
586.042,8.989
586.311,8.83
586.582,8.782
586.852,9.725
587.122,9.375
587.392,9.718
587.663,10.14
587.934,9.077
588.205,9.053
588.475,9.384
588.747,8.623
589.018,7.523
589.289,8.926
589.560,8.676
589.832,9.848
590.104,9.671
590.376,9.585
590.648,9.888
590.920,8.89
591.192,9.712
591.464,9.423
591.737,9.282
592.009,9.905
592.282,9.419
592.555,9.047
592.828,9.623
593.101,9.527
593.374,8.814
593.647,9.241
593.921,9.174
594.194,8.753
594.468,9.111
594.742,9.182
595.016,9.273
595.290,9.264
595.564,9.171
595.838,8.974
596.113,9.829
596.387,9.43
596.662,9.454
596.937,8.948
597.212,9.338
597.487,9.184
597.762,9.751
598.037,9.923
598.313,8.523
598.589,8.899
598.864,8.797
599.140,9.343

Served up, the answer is 0.04 mag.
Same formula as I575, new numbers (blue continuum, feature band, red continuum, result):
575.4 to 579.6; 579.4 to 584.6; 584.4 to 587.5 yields 0.02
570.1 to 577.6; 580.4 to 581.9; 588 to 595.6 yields 0.02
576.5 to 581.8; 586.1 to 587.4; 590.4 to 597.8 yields 0.02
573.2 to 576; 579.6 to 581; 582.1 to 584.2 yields 0.02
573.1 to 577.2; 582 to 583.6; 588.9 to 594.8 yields 0.03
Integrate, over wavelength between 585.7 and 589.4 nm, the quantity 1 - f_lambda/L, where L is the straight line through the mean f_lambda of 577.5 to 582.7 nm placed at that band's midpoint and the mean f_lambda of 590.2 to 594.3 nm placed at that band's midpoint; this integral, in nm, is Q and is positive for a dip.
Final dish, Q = 0.10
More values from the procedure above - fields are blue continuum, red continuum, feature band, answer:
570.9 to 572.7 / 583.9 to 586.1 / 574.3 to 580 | 0.011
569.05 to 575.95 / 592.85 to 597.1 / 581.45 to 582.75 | 0.016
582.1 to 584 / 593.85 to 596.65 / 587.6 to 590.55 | 0.037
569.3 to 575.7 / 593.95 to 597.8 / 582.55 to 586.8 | 0.104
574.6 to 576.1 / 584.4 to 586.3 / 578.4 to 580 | -0.053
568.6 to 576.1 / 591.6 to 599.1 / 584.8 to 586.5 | 0.017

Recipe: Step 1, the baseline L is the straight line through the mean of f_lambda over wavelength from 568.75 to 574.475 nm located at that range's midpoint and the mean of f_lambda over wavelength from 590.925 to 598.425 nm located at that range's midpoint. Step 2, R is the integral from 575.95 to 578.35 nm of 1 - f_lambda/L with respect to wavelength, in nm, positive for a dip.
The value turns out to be 0.04 nm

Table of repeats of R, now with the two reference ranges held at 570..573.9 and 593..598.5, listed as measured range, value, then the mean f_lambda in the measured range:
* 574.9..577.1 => 0.115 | 9.29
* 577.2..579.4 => 0.043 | 9.55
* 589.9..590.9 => -0.025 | 9.62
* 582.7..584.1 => 0.043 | 9.3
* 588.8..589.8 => 0.093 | 8.55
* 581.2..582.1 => 0.007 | 9.58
